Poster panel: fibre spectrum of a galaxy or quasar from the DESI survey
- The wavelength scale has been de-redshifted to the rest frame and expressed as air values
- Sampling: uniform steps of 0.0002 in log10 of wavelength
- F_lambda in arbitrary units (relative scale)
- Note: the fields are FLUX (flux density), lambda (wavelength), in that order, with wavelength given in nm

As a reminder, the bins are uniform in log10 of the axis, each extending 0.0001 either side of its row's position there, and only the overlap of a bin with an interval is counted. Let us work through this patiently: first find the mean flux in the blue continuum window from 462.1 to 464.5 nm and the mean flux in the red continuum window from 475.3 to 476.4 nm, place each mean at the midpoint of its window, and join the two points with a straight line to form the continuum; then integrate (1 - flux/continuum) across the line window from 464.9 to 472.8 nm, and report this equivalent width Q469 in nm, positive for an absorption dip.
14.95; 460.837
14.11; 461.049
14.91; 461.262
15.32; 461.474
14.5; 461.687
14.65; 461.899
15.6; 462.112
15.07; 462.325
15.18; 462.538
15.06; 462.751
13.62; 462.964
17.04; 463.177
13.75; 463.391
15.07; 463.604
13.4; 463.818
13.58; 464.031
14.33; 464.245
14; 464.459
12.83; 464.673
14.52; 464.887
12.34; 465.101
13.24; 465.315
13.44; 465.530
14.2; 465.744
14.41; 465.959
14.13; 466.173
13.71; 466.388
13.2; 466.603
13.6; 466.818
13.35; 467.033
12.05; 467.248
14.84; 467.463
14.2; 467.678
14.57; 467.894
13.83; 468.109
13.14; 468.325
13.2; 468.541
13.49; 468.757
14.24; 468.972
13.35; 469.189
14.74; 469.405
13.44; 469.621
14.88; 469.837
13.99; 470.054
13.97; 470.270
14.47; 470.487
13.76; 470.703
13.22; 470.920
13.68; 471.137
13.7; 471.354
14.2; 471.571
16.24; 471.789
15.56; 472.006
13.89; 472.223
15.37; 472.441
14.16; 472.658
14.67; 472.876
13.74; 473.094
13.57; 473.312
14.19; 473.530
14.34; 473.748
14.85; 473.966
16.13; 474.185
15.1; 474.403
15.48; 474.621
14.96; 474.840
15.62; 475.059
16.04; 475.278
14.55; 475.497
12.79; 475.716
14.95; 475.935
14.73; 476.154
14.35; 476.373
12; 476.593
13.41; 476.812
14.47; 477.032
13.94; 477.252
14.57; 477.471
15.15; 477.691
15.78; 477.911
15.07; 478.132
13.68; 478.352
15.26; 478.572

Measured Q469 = 0.31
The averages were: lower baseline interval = 14.6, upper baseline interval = 14.4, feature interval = 14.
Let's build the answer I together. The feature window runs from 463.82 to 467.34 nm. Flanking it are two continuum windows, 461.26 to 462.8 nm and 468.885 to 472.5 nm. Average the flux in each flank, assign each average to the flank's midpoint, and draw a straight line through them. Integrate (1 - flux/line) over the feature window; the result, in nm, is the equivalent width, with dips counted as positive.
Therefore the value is 0.28 nm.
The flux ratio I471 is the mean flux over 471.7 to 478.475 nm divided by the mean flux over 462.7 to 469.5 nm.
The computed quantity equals 1.05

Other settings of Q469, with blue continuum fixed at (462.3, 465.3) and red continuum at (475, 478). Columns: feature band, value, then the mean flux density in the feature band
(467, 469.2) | 0.09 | 13.7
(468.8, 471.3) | 0.06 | 14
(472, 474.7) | -0.05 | 14.7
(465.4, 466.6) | 0.03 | 13.9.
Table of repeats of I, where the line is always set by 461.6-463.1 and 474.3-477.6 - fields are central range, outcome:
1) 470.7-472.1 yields 0.022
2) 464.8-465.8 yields 0.087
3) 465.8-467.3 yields 0.119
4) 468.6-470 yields 0.064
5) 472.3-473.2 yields 0.006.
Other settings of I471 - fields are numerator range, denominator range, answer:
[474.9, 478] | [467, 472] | 1.03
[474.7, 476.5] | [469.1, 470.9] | 1.05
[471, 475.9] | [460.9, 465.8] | 1.02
